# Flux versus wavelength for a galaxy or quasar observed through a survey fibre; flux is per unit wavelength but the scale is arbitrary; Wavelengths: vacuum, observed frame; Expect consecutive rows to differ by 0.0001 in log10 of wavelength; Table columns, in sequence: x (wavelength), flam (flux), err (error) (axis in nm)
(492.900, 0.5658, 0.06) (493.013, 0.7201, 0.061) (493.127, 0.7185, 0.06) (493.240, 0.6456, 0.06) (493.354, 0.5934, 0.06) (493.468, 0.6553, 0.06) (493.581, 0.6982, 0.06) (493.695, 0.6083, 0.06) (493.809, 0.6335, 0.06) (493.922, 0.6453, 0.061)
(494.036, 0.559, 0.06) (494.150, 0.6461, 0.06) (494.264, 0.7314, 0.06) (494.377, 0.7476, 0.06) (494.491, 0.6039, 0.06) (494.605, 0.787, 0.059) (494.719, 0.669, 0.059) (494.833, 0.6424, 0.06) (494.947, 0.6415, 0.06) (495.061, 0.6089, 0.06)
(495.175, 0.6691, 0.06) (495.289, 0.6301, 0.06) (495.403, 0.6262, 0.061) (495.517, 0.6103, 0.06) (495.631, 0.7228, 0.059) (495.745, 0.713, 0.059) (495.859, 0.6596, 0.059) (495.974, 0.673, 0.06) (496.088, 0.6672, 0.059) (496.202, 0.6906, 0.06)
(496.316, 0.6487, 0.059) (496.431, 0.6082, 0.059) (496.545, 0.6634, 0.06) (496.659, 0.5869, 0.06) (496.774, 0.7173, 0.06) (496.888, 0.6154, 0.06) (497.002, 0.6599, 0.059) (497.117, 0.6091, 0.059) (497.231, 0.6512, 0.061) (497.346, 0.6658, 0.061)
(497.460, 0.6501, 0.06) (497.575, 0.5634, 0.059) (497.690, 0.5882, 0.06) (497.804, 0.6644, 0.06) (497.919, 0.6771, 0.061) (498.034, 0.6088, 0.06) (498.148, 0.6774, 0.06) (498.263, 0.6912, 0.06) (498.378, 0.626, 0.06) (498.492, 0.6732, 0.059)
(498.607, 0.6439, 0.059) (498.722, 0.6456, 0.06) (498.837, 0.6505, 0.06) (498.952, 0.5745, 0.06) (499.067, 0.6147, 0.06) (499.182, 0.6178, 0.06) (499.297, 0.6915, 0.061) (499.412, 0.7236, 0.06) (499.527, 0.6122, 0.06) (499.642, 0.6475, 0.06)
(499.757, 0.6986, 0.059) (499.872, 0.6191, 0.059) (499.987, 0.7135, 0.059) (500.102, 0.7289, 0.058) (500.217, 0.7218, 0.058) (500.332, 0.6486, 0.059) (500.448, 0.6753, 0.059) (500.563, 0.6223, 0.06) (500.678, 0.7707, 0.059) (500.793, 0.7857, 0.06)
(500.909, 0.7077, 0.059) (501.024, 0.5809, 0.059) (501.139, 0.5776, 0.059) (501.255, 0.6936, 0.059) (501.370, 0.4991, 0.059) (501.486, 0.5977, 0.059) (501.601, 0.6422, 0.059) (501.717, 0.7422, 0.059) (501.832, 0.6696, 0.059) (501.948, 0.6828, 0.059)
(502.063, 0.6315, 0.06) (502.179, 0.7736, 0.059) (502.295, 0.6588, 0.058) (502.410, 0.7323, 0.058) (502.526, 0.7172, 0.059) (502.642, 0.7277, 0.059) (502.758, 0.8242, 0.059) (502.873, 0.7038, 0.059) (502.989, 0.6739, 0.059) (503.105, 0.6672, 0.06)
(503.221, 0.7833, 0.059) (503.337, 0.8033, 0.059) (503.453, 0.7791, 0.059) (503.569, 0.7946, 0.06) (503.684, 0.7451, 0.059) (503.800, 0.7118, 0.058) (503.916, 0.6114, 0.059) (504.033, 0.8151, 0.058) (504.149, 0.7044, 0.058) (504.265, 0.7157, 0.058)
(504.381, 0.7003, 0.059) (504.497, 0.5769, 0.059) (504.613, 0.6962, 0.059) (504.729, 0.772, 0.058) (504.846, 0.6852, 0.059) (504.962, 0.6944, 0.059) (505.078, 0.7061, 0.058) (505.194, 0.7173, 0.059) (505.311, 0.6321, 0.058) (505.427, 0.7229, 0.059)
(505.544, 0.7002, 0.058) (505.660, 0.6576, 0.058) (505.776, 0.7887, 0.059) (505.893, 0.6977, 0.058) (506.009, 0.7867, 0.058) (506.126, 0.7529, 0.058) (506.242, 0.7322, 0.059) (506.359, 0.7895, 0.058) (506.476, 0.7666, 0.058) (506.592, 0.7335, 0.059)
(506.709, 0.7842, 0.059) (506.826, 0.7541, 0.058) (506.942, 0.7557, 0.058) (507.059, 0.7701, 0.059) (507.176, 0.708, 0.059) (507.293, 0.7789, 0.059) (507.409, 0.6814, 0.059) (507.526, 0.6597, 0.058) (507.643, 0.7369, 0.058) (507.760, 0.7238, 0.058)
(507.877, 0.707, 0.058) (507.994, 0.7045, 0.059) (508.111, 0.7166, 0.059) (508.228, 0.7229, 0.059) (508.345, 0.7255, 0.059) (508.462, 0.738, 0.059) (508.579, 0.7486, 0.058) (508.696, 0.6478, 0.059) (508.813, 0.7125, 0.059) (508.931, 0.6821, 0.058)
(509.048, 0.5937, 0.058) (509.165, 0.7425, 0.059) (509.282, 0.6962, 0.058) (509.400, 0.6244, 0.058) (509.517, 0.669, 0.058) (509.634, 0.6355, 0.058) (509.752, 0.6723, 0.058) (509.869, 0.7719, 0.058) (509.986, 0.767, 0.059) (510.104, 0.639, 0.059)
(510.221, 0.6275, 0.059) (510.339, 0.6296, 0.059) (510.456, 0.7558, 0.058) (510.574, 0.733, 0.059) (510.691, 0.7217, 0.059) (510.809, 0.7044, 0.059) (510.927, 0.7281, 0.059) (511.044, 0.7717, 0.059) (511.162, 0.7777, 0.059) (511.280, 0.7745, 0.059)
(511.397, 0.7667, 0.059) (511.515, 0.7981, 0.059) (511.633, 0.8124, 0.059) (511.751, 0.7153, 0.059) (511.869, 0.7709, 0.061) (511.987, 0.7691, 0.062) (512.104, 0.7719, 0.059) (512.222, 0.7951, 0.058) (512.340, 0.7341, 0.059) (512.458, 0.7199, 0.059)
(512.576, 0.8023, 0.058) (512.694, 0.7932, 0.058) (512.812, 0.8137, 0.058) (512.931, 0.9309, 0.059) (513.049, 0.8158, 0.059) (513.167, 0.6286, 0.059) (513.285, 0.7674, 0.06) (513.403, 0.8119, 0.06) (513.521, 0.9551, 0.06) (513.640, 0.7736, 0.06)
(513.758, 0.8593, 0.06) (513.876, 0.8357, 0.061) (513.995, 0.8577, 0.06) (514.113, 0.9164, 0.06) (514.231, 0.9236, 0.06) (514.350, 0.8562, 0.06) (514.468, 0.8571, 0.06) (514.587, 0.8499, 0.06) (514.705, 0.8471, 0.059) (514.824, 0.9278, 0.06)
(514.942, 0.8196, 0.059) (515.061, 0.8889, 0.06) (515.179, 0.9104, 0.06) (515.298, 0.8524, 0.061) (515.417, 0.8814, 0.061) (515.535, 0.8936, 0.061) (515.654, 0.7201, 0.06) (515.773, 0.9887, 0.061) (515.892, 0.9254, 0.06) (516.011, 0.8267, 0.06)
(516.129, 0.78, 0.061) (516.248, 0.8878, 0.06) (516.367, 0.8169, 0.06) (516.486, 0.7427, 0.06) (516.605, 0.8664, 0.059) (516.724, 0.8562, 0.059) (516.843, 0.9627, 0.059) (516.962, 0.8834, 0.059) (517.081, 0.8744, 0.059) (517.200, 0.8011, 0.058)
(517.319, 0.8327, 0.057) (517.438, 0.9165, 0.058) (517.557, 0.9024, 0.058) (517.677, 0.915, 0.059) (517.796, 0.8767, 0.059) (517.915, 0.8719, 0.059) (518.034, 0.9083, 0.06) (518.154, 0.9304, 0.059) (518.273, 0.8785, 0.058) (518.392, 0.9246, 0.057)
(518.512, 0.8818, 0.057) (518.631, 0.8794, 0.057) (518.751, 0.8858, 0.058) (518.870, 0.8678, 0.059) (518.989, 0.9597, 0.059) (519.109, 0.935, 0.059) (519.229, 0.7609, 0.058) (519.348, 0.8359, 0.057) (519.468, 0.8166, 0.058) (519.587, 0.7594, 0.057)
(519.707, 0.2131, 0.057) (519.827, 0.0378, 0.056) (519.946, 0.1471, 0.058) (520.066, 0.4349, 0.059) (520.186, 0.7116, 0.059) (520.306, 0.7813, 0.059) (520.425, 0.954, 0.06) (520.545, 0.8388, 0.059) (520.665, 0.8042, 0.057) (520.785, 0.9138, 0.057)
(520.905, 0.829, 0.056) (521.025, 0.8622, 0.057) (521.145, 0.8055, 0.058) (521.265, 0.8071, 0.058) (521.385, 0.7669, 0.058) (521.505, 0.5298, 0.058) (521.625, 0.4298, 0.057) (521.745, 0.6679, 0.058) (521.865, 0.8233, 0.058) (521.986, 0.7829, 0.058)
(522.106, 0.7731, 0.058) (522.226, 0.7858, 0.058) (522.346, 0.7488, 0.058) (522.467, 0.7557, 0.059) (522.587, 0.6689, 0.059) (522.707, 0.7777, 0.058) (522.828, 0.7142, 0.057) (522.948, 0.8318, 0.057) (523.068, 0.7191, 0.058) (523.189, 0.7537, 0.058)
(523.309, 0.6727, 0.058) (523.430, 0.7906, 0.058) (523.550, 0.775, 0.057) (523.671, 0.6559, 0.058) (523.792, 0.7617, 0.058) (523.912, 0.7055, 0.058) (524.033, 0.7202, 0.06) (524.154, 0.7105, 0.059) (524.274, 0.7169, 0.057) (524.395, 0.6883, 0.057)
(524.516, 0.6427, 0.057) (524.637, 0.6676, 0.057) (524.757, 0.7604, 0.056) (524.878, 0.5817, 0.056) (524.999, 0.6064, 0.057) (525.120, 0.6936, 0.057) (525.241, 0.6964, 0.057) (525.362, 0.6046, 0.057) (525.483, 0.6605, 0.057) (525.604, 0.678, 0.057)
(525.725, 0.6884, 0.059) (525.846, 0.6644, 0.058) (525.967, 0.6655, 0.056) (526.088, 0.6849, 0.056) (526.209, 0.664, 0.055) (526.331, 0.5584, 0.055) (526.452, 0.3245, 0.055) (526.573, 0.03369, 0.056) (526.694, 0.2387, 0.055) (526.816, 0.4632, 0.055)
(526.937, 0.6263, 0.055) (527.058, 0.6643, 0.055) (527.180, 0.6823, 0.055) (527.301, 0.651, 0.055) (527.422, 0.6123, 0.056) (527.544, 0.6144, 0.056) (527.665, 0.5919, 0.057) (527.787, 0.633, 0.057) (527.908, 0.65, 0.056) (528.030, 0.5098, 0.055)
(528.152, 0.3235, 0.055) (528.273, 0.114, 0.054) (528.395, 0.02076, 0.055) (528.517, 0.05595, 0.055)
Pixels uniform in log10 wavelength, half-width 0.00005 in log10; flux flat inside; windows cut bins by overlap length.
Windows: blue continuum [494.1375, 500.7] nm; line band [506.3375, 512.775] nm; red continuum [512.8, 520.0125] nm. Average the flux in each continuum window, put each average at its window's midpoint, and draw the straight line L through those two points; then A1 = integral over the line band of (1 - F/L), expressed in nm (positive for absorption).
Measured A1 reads 0.31 nm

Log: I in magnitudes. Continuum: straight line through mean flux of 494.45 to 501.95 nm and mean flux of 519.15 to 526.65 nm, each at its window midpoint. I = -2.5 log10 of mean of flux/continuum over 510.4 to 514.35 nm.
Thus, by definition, -0.187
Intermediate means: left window 0.655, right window 0.676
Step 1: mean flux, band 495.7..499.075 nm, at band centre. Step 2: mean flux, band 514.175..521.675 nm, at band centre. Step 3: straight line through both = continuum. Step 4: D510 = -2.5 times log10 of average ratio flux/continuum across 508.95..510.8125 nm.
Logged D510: 0.09 mag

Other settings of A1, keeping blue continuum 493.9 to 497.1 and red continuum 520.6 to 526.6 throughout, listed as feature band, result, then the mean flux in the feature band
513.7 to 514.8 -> -0.30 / 0.869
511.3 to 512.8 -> -0.20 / 0.773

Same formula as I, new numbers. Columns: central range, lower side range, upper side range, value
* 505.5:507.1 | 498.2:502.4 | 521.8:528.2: -0.14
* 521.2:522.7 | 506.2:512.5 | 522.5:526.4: -0.03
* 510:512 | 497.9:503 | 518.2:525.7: -0.06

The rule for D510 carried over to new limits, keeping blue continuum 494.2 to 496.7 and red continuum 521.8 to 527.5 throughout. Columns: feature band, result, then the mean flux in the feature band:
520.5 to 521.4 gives -0.25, 0.831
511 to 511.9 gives -0.17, 0.773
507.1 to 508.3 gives -0.08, 0.715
